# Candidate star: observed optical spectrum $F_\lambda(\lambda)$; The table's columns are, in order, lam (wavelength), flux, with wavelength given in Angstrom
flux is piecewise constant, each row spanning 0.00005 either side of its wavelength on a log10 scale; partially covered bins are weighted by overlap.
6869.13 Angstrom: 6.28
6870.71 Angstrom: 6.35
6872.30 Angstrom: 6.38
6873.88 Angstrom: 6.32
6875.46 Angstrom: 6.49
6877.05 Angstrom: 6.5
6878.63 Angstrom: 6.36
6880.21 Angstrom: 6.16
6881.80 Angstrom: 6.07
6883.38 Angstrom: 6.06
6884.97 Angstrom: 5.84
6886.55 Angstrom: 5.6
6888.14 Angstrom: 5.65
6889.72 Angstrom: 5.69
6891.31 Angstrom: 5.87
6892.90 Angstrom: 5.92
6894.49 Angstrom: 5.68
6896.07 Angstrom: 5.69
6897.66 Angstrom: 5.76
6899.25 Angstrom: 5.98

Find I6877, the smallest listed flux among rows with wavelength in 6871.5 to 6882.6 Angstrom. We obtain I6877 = 6.07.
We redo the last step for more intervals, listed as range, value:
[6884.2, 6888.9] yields 5.6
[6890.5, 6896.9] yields 5.68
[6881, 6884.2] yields 6.06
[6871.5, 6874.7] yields 6.32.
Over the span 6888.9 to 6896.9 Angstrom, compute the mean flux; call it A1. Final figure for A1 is 5.77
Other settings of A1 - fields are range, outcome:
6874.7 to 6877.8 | 6.48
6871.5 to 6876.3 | 6.39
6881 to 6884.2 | 6.05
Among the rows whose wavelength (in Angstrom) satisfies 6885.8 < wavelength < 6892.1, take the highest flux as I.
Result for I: 5.87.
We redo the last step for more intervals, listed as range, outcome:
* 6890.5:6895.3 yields 5.92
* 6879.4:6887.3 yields 6.16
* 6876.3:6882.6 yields 6.5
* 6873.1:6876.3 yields 6.49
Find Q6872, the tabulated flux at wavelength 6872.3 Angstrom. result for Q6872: 6.38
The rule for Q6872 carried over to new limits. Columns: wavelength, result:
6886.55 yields 5.6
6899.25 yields 5.98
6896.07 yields 5.69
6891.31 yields 5.87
